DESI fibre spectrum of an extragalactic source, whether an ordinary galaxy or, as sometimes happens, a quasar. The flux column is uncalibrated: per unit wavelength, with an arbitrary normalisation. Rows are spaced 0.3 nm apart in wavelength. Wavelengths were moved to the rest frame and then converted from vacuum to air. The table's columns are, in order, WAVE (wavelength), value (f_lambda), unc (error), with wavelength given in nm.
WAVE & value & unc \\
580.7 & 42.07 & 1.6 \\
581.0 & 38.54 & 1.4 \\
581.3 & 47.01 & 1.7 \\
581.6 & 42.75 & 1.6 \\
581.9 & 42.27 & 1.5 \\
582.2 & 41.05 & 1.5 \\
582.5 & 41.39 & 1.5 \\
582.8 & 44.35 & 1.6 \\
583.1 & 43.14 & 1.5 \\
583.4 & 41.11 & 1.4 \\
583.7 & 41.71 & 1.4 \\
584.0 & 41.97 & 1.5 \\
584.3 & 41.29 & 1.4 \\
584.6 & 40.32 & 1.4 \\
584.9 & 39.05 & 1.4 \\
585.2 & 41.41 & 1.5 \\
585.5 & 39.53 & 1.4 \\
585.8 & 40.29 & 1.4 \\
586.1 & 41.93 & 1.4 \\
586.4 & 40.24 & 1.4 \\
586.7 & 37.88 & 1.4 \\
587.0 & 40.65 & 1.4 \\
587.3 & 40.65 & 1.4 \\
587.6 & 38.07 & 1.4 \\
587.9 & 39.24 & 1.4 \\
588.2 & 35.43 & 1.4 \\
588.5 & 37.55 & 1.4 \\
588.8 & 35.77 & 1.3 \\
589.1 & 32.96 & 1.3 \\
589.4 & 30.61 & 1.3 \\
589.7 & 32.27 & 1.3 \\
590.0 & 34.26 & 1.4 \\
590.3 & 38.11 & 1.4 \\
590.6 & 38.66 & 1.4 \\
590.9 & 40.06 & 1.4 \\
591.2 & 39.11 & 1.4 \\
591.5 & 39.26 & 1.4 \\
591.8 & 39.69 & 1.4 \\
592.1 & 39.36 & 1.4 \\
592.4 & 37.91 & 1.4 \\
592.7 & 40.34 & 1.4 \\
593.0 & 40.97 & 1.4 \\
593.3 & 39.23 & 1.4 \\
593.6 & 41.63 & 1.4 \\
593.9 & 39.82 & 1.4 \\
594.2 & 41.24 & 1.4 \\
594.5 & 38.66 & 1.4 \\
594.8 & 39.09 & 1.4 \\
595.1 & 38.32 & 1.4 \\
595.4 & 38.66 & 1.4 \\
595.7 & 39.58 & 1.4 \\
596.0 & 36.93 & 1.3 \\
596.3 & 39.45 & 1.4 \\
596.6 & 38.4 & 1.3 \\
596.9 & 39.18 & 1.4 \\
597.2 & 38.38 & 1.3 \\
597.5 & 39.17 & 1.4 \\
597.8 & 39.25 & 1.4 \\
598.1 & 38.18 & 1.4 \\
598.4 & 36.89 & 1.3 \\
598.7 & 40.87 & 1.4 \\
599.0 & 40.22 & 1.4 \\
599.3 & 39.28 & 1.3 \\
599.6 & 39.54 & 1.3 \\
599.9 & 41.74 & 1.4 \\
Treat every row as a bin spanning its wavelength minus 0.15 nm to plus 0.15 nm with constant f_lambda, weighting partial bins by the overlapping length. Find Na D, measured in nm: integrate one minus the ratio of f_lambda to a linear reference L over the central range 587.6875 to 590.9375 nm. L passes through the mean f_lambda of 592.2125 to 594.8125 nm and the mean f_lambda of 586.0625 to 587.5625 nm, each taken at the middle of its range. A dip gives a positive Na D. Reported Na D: 0.338 nm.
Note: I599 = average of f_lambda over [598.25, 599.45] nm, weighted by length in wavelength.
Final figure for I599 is 39.3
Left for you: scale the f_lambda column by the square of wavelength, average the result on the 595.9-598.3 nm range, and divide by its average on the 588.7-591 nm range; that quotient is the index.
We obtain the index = 1.1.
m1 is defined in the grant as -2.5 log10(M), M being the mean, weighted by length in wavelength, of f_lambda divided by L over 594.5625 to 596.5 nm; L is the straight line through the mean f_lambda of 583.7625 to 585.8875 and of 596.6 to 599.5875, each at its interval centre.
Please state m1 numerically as 0.02 mag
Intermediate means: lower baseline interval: 40.6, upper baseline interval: 39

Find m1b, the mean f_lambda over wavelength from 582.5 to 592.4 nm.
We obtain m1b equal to 39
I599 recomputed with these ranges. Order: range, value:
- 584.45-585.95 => 40.1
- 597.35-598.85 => 38.9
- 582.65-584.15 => 42.5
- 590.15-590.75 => 38.4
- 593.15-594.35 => 40.5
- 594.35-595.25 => 38.7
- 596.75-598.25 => 38.8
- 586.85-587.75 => 39.8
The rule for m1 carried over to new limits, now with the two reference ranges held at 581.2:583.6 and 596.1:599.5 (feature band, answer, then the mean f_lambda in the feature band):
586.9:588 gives 0.05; 39.6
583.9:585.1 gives 0.04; 40.6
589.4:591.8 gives 0.10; 37.1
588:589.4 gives 0.18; 35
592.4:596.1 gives 0.01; 39.5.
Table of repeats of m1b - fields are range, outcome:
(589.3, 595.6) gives 38.5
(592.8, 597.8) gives 39.3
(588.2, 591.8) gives 36.3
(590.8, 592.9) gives 39.4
